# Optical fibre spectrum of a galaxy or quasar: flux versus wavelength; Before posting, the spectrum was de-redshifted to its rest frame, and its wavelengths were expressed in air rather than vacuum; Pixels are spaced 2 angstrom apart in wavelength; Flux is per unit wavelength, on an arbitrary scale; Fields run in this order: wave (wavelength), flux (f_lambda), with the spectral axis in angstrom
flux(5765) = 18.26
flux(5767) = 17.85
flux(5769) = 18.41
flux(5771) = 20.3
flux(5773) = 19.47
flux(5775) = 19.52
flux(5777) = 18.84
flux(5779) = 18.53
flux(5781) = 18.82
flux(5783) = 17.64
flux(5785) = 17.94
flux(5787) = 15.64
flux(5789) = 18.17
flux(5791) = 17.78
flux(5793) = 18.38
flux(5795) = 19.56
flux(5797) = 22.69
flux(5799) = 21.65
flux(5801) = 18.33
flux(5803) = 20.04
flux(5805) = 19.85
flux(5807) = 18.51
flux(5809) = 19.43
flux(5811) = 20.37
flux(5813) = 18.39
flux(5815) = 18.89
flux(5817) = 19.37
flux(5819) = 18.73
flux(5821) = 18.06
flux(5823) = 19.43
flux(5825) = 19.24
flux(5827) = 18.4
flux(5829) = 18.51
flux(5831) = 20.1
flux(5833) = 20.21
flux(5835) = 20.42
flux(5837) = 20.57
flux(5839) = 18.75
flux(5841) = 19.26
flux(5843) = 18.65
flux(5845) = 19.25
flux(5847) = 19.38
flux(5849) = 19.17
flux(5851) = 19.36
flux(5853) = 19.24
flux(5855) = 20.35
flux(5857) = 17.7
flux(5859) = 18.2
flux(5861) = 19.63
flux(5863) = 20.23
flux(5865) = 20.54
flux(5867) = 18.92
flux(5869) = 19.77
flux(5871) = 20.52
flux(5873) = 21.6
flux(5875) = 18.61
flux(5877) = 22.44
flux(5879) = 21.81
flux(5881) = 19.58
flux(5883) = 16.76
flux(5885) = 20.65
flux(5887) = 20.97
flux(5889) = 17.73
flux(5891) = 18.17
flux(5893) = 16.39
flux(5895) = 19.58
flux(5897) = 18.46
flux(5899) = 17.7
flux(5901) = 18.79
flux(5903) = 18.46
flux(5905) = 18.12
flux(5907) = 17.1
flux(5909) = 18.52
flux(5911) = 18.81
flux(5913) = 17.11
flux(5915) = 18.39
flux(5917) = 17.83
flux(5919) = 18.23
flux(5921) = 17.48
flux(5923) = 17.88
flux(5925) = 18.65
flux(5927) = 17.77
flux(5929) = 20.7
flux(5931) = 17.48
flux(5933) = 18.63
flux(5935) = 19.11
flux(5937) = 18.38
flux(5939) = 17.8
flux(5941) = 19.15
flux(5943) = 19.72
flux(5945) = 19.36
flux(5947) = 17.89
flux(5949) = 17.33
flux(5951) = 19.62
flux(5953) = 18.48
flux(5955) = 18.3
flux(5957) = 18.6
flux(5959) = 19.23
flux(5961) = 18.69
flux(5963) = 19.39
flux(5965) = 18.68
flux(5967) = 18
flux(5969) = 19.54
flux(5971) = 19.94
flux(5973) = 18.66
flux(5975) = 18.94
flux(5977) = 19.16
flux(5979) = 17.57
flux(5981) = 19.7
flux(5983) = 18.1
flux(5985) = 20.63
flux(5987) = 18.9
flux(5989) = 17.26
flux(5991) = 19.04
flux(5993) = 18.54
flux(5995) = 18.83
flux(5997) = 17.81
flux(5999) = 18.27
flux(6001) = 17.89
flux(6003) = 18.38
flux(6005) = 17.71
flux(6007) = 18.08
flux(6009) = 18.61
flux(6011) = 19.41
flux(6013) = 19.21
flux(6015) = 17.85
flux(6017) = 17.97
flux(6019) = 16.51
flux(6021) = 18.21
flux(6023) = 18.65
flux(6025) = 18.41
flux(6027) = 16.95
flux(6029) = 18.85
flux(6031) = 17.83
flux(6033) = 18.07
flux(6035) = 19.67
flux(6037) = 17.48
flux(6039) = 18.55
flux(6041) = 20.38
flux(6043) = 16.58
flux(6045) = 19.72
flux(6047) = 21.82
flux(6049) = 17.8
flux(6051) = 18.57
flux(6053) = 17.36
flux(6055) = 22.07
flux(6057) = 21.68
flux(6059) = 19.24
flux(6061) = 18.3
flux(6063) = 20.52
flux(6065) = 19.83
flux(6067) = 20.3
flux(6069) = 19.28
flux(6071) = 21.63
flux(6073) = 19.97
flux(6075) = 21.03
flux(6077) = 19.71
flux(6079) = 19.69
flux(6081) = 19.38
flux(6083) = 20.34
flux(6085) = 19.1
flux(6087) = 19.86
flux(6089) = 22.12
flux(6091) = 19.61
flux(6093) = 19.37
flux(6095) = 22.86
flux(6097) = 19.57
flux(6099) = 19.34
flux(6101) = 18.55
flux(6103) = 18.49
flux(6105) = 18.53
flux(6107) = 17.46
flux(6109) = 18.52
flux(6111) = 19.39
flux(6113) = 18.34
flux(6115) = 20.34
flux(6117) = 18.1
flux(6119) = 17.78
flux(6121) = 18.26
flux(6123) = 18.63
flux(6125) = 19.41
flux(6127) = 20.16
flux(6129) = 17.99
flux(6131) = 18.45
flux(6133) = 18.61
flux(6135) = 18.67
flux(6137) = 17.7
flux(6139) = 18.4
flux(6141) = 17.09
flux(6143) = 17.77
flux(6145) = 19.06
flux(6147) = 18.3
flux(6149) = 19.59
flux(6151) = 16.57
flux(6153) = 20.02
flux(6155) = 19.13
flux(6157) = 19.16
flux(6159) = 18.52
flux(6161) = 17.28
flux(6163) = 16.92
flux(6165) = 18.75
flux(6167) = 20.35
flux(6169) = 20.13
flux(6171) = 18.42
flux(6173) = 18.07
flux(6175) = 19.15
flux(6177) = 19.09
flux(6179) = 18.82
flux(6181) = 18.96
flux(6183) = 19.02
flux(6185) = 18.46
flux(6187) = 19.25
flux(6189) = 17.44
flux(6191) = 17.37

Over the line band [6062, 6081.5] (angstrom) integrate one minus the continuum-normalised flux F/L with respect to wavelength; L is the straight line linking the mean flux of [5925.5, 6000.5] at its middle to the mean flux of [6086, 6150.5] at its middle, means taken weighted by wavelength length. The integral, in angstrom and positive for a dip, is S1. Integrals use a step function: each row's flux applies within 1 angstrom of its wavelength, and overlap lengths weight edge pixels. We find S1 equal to -1.3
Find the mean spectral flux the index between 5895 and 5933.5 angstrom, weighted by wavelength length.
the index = 18.2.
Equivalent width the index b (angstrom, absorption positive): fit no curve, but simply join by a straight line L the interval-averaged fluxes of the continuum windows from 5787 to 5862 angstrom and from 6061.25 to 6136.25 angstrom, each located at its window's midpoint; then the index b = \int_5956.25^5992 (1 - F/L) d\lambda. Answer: 0.8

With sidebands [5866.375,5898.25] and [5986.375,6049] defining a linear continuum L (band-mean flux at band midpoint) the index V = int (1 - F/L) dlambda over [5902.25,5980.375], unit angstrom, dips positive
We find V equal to 1.98 angstrom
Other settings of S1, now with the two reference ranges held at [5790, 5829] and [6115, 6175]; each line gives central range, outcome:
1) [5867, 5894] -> -0.63 angstrom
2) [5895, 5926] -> 1.51 angstrom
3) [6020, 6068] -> -0.63 angstrom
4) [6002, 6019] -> 0.51 angstrom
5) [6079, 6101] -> -1.62 angstrom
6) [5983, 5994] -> 0.06 angstrom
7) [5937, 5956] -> 0.39 angstrom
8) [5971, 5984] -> 0.10 angstrom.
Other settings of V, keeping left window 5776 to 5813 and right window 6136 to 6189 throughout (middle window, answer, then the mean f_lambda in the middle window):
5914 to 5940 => 0.71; 18.3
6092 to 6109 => -0.52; 19.2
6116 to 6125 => 0.15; 18.3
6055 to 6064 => -0.71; 20.2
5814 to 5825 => 0.02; 18.9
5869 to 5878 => -0.84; 20.7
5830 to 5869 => -1.12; 19.5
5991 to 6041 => 1.21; 18.3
